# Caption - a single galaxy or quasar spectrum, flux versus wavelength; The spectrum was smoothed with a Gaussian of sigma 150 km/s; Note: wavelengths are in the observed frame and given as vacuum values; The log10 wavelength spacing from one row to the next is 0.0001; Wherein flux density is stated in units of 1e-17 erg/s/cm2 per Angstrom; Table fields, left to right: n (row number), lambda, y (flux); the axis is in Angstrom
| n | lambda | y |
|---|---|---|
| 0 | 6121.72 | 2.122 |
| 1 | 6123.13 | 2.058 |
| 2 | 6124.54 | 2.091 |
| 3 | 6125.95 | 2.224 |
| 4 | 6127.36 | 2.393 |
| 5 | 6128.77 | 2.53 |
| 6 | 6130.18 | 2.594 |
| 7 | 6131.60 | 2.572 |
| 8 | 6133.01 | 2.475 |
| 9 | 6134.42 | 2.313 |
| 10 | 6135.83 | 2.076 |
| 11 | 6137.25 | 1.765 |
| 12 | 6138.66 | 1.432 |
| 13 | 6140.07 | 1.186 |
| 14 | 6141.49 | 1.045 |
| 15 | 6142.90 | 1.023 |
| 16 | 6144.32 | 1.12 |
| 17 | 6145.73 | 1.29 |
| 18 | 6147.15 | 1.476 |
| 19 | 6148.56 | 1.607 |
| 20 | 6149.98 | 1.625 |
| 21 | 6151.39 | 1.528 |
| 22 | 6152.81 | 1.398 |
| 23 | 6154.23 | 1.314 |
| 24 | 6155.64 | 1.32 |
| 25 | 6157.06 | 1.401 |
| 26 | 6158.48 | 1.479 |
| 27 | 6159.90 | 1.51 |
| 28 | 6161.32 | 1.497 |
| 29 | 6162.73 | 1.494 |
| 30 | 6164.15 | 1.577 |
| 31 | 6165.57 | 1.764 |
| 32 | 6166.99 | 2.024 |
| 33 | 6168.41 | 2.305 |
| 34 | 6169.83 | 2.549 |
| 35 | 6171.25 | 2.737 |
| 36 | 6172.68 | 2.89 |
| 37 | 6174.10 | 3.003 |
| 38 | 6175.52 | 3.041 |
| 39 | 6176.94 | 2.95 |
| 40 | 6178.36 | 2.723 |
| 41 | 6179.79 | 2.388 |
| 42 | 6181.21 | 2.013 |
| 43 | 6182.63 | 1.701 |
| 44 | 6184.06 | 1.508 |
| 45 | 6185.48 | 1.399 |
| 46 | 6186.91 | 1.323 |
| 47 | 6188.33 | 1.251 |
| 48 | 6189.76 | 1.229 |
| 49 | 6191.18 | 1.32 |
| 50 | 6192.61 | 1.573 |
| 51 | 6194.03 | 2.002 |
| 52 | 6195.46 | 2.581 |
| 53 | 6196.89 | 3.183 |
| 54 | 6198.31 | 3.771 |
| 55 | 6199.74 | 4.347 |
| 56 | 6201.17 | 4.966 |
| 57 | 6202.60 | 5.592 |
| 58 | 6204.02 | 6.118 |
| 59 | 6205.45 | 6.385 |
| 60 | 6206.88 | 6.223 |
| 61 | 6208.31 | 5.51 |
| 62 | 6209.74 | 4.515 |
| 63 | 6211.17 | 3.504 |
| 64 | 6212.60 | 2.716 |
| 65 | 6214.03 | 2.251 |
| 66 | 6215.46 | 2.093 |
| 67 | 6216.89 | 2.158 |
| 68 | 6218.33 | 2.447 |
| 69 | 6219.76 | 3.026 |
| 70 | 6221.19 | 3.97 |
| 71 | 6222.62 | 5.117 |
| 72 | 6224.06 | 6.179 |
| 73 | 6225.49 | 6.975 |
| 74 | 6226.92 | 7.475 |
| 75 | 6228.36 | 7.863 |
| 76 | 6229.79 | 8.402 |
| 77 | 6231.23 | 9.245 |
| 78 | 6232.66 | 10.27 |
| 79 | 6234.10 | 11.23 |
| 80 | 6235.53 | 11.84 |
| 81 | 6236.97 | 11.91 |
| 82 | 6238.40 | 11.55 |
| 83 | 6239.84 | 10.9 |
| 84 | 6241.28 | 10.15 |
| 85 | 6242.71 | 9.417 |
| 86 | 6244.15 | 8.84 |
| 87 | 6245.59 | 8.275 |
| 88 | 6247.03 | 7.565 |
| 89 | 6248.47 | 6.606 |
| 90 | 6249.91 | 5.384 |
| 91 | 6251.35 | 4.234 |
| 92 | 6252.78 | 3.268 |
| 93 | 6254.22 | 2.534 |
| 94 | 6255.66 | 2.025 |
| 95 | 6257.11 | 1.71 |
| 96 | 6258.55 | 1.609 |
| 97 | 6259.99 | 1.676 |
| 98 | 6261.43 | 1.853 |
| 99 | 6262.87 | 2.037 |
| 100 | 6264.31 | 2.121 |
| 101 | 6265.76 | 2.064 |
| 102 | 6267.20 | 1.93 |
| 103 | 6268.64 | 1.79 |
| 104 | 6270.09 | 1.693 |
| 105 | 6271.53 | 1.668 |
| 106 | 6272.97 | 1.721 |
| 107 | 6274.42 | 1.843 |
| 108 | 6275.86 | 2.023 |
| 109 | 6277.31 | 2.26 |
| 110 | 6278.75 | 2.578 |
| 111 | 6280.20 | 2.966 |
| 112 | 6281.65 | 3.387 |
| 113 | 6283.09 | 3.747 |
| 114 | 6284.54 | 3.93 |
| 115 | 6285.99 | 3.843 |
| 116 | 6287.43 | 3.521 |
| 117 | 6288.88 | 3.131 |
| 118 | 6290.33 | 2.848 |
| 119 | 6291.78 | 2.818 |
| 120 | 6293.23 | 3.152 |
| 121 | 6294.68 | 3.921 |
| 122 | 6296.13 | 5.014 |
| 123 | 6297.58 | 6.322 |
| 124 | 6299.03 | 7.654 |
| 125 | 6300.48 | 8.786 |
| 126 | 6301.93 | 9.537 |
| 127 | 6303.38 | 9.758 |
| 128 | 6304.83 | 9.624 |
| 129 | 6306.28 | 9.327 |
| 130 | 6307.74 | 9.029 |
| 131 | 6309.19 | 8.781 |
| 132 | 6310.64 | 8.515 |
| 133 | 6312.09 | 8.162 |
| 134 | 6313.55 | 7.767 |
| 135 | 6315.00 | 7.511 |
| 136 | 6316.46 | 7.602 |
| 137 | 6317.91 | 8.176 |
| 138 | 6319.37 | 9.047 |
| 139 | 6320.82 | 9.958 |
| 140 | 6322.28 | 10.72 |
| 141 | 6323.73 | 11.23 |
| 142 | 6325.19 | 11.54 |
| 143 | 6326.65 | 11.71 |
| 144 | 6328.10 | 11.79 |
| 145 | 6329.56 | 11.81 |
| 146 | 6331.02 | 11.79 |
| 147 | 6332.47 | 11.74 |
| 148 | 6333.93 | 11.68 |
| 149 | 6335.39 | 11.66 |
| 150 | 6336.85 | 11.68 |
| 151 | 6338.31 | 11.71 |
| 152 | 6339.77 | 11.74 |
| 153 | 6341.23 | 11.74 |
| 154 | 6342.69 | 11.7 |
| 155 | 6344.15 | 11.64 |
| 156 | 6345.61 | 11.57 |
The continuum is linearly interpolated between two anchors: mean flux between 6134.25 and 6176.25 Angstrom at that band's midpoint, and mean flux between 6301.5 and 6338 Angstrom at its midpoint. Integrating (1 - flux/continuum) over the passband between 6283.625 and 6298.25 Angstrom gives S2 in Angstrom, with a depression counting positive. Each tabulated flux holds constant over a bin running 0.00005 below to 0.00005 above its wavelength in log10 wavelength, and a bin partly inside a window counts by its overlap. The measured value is 8.1 Angstrom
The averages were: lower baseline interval 1.75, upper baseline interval 10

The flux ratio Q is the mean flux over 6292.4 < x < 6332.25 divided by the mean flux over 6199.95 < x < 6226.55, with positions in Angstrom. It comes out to 2.0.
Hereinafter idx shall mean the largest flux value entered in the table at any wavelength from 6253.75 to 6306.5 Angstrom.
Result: 9.758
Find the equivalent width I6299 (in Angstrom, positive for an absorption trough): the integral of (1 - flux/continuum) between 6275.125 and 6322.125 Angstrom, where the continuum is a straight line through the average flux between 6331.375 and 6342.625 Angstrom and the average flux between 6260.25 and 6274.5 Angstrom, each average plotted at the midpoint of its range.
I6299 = 2.8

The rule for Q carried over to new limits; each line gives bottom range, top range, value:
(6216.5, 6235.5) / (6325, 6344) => 1.73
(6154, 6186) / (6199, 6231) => 2.43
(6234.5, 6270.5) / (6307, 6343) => 1.92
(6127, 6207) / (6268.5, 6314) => 2.21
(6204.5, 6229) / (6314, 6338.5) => 2.30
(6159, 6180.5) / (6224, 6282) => 2.33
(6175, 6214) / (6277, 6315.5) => 1.86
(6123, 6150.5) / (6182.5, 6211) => 1.83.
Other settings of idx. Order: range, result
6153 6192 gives 3.041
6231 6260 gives 11.91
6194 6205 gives 6.118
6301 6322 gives 9.958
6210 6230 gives 8.402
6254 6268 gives 2.534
